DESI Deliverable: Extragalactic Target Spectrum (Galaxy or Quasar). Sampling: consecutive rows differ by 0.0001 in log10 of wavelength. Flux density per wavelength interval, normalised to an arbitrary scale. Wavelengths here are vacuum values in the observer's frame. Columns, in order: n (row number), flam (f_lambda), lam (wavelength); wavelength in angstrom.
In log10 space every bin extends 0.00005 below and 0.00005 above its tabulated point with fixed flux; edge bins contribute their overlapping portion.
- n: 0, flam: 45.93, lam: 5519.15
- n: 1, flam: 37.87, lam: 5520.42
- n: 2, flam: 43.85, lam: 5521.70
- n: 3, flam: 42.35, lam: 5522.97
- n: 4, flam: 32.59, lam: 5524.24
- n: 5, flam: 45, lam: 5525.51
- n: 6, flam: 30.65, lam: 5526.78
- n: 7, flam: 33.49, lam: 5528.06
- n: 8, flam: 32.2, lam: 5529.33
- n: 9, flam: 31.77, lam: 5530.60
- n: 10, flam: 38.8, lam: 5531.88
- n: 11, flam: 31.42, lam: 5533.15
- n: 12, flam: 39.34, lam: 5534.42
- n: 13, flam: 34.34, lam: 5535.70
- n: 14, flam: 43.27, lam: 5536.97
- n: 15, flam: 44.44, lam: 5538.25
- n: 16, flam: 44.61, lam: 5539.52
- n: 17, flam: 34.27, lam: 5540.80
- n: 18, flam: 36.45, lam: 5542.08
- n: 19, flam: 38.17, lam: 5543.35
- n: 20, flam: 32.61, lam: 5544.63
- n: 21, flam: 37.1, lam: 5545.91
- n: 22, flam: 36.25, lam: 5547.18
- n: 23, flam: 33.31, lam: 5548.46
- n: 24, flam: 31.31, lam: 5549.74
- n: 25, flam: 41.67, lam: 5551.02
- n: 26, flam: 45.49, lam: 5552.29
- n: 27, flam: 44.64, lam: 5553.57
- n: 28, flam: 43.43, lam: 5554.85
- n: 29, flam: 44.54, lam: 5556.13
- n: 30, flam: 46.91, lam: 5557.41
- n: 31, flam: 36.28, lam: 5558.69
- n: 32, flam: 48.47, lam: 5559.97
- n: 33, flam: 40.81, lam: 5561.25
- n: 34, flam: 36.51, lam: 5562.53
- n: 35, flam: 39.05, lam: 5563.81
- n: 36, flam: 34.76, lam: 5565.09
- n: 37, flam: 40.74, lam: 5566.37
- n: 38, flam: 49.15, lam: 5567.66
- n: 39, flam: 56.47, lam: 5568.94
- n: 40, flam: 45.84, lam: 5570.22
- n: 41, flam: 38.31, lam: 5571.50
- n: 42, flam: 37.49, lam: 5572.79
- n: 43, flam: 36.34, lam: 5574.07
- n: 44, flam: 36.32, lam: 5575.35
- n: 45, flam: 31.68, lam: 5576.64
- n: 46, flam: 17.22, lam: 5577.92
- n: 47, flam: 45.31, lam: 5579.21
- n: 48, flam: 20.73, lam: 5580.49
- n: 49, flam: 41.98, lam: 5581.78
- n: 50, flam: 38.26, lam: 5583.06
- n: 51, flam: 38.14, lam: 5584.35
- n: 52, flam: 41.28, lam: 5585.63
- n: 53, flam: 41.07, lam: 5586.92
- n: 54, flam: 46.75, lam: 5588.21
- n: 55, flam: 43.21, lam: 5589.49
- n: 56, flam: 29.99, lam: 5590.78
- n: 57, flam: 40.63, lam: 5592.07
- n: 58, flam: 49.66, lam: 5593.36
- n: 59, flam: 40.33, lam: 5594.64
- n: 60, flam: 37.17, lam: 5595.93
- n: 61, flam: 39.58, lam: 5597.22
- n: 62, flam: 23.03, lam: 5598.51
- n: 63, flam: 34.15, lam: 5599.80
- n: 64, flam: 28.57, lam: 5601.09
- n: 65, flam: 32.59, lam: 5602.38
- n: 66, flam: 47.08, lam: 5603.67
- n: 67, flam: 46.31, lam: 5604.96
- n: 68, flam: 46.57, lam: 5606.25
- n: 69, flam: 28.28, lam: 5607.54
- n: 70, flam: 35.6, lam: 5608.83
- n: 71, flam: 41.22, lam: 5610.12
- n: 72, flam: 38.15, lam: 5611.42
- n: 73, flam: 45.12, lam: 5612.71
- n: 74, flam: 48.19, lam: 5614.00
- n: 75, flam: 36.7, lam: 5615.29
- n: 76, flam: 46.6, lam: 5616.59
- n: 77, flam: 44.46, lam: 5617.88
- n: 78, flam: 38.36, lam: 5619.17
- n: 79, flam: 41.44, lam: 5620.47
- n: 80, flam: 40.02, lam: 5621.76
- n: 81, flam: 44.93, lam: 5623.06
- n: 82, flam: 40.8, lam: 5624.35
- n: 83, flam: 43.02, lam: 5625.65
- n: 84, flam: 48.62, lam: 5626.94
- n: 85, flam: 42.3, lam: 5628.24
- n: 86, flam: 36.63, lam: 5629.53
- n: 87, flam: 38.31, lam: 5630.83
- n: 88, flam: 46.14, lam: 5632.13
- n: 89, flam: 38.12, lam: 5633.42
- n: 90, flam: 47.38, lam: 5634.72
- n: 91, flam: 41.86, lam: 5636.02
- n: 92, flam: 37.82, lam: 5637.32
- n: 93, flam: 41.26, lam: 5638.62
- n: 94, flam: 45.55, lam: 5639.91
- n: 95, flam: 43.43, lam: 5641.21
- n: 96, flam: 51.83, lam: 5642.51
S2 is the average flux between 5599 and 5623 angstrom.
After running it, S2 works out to 40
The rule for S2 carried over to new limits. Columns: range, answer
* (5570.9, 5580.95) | 33.1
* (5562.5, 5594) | 39.1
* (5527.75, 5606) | 38.6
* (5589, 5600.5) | 37.4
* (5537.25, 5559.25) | 39.6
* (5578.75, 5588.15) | 38.5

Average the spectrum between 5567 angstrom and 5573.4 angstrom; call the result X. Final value 45.4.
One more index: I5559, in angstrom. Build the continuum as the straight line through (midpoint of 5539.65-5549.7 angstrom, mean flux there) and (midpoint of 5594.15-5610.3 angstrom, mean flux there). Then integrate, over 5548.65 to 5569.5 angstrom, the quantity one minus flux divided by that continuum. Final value -3.7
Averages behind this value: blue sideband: 35.6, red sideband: 36.8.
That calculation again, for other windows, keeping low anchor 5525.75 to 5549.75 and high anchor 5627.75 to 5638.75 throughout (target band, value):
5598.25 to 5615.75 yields 0.6 angstrom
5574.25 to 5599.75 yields 1.2 angstrom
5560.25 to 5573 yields -1.5 angstrom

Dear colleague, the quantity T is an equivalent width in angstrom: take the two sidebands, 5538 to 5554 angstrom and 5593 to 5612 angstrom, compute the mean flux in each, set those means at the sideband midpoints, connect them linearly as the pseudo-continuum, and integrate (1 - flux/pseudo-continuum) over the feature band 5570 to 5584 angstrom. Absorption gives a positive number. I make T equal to 1.0 angstrom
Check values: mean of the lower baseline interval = 38.3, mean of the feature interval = 35.1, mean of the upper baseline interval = 37.7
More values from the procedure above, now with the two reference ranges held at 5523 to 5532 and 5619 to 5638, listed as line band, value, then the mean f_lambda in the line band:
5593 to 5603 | 1.1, 35.3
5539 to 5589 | -2.2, 39.2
